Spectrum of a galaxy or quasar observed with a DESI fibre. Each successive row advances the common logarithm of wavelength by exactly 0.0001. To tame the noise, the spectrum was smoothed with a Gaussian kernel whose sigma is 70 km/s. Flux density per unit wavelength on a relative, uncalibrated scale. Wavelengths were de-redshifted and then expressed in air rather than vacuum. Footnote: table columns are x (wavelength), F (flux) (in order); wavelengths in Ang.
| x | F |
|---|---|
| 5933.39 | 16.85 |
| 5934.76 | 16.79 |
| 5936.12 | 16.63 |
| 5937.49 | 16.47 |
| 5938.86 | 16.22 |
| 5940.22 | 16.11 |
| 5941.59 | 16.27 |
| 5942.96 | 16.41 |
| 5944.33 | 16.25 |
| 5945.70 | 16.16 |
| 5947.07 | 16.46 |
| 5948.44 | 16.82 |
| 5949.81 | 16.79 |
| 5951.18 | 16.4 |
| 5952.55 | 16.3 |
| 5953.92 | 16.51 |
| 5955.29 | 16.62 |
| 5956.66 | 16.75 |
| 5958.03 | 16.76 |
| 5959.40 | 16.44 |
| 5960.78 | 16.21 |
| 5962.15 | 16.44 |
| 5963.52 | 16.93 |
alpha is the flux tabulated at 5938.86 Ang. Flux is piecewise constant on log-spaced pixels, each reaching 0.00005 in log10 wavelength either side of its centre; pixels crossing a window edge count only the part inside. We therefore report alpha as 16.22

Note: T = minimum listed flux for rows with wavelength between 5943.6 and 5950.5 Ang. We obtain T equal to 16.16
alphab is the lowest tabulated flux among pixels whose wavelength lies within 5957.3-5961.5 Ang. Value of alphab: 16.21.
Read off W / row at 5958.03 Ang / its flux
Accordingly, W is 16.76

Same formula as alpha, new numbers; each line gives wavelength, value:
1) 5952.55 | 16.3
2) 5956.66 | 16.75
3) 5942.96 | 16.41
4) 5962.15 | 16.44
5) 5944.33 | 16.25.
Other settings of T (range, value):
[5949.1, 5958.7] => 16.3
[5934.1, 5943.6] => 16.11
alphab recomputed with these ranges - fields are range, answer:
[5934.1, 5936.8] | 16.63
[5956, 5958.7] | 16.75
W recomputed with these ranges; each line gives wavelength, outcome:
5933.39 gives 16.85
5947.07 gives 16.46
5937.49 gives 16.47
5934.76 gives 16.79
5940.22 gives 16.11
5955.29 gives 16.62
